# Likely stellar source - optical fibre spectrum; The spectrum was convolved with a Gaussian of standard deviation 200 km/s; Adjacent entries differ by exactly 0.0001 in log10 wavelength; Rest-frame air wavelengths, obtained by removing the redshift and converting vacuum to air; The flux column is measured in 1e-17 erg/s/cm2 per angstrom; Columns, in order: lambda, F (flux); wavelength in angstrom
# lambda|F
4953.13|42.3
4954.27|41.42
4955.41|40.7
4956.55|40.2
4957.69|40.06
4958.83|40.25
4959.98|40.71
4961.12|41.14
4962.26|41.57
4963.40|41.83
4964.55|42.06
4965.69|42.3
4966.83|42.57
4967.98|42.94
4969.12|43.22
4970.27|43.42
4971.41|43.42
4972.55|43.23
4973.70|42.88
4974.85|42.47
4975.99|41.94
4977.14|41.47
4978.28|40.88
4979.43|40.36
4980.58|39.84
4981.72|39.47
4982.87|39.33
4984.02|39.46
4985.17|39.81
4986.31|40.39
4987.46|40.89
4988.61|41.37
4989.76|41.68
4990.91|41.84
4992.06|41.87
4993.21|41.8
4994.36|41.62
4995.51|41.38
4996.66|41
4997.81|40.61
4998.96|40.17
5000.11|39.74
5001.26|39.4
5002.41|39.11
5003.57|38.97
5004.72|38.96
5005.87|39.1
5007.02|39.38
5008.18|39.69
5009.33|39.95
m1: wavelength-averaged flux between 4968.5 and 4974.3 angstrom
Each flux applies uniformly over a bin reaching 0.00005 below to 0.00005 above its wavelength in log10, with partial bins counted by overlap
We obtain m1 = 43.2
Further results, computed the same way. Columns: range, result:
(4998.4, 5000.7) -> 40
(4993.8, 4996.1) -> 41.5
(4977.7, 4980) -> 40.7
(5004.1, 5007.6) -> 39.2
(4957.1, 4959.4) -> 40.2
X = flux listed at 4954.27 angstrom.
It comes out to 41.42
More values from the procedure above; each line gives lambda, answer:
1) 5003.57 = 38.97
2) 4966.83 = 42.57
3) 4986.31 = 40.39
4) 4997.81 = 40.61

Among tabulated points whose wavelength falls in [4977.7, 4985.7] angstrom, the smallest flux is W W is 39.33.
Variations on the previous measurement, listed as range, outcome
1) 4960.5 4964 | 41.14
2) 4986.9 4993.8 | 40.89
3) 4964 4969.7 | 42.06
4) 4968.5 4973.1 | 43.22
